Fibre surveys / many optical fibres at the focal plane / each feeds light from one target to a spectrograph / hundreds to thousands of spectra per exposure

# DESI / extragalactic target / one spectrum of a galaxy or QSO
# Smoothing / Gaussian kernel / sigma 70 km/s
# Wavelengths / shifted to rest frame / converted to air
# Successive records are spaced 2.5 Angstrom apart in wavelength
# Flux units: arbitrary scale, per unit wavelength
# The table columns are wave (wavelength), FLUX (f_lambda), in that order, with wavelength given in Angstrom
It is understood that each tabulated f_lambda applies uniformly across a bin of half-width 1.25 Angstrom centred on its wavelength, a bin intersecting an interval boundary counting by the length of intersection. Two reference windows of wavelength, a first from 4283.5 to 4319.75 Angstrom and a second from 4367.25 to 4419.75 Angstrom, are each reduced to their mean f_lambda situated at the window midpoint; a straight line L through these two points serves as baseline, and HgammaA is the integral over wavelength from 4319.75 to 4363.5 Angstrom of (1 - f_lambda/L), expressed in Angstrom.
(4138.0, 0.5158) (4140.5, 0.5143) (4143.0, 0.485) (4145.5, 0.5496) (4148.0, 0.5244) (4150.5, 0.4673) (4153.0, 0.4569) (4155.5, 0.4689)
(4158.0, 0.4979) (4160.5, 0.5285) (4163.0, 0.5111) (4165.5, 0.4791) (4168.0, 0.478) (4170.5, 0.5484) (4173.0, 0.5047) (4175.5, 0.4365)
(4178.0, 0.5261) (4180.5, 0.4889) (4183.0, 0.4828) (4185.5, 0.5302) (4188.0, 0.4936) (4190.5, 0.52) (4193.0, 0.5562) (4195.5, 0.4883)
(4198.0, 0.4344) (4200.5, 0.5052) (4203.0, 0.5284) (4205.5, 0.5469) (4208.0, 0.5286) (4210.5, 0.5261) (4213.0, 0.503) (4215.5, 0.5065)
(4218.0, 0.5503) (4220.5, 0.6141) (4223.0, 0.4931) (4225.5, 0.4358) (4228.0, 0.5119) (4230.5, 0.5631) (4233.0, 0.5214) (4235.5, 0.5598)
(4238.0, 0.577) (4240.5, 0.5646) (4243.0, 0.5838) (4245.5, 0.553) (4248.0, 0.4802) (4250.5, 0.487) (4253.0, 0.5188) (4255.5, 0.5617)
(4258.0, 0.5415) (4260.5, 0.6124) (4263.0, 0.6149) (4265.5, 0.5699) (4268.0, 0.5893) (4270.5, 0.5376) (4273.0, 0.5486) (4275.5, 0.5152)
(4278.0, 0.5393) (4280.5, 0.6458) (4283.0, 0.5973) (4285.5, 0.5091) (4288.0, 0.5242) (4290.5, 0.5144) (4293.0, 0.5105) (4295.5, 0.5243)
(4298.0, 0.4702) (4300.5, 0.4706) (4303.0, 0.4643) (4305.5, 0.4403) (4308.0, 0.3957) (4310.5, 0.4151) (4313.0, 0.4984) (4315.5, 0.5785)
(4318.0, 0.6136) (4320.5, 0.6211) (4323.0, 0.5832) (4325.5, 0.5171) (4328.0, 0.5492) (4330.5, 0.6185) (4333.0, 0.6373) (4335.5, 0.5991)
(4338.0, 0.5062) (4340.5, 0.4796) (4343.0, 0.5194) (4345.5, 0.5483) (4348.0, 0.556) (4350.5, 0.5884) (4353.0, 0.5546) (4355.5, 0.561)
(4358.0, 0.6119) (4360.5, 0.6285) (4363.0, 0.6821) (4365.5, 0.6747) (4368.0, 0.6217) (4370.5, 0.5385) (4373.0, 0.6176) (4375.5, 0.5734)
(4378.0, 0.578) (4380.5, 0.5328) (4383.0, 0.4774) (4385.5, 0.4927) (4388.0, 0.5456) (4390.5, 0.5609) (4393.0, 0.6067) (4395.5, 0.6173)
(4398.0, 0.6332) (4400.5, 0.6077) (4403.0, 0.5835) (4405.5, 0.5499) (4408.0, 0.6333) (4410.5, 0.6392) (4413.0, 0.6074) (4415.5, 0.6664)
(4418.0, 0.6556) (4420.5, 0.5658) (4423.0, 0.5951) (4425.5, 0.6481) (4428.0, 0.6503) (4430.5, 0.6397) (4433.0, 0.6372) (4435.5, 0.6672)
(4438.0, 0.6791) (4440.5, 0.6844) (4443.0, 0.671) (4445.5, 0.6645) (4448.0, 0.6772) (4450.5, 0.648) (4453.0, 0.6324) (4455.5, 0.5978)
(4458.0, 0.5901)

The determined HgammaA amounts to -2.95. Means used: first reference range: 0.499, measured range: 0.573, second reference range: 0.587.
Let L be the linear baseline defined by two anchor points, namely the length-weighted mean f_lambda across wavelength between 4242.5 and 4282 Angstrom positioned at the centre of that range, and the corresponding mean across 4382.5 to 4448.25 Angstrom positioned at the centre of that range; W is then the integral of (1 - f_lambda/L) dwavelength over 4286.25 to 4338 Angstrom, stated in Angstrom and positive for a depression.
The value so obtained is 4.5 Angstrom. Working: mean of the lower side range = 0.556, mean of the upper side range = 0.618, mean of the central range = 0.527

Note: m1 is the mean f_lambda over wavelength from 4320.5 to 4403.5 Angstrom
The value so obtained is 0.576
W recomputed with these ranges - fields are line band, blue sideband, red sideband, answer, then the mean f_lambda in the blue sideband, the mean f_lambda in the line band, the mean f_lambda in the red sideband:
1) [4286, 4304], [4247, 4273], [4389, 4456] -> 2.2 Angstrom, 0.552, 0.498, 0.63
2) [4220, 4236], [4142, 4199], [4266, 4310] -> -0.5 Angstrom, 0.498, 0.523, 0.517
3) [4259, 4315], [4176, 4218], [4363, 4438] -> 2.7 Angstrom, 0.51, 0.524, 0.603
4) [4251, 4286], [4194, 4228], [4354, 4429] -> -1.6 Angstrom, 0.513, 0.564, 0.598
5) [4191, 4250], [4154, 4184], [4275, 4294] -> -1.0 Angstrom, 0.496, 0.527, 0.546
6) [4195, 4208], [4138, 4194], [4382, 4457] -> 0.4 Angstrom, 0.502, 0.504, 0.618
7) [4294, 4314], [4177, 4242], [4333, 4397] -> 3.3 Angstrom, 0.522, 0.46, 0.572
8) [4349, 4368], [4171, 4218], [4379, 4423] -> -1.4 Angstrom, 0.508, 0.614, 0.587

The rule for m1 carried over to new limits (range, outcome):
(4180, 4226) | 0.514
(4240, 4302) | 0.543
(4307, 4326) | 0.53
